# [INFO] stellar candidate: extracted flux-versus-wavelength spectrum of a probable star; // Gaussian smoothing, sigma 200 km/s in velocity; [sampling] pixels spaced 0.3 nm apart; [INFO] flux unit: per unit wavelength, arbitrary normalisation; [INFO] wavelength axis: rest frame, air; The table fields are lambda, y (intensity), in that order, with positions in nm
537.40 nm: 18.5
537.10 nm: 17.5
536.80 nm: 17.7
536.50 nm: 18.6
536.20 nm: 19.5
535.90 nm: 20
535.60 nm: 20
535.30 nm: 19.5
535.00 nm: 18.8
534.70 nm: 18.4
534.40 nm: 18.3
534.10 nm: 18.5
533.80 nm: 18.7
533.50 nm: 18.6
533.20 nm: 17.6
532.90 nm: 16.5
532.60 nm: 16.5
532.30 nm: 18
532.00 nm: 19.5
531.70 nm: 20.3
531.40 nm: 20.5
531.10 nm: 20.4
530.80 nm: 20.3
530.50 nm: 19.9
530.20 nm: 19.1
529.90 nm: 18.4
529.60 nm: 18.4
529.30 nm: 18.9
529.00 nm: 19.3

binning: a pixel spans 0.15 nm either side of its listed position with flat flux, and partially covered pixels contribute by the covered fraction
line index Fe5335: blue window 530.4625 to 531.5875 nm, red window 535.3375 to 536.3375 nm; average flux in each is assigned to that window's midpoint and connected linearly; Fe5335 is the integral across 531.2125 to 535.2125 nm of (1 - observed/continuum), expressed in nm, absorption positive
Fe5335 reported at 0.31 nm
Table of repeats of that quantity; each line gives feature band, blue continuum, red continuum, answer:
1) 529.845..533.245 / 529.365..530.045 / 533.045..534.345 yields -0.10 nm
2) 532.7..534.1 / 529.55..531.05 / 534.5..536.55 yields 0.10 nm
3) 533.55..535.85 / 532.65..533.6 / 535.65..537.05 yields -0.10 nm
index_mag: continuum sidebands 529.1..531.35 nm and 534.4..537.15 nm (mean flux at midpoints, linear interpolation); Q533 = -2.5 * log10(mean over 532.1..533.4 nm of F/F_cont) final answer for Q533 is 0.11 mag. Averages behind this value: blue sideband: 19.4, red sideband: 18.9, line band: 17.3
